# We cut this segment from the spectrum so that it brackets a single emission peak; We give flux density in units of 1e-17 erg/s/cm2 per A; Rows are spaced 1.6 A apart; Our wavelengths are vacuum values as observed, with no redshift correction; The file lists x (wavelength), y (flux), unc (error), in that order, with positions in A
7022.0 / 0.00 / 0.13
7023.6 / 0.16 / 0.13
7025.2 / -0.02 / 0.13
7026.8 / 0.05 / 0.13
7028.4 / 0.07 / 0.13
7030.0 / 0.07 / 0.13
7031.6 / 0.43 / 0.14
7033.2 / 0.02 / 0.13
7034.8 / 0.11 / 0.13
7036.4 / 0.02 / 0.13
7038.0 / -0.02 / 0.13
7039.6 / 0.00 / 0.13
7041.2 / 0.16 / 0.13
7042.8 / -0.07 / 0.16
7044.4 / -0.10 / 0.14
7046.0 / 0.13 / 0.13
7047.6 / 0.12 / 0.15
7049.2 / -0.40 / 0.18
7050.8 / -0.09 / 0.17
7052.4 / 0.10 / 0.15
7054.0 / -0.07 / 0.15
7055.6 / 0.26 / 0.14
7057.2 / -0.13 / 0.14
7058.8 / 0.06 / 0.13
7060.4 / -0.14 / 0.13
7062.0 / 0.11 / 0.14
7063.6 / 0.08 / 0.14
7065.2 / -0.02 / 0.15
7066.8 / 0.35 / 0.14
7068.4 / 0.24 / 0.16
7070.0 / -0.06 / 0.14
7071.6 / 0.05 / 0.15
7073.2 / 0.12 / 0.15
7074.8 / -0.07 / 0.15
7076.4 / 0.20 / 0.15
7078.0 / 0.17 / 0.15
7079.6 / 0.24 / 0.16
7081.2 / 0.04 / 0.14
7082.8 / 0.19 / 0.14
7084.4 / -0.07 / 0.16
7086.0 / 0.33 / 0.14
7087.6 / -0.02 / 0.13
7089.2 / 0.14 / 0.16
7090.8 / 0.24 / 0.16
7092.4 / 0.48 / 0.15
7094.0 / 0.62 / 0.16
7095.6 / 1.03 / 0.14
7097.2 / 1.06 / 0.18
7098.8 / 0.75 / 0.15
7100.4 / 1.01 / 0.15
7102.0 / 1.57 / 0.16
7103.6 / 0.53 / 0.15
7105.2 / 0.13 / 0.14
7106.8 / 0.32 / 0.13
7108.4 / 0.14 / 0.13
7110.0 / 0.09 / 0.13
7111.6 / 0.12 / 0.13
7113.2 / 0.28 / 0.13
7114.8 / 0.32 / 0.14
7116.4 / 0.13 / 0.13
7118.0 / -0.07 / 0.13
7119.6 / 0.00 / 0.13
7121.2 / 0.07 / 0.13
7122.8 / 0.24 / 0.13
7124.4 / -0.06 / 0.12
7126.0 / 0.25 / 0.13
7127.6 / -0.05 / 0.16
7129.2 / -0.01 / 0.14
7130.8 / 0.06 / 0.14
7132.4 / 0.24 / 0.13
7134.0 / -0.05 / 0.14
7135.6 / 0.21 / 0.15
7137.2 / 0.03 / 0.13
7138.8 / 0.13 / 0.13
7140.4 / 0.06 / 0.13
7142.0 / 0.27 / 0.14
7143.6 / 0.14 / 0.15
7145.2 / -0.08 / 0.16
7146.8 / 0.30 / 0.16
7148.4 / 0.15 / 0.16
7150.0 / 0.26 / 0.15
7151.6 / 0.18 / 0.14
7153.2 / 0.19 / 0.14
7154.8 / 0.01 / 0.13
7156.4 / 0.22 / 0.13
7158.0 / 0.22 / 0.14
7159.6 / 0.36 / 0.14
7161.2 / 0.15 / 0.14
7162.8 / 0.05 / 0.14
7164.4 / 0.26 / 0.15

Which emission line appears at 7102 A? [O II]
